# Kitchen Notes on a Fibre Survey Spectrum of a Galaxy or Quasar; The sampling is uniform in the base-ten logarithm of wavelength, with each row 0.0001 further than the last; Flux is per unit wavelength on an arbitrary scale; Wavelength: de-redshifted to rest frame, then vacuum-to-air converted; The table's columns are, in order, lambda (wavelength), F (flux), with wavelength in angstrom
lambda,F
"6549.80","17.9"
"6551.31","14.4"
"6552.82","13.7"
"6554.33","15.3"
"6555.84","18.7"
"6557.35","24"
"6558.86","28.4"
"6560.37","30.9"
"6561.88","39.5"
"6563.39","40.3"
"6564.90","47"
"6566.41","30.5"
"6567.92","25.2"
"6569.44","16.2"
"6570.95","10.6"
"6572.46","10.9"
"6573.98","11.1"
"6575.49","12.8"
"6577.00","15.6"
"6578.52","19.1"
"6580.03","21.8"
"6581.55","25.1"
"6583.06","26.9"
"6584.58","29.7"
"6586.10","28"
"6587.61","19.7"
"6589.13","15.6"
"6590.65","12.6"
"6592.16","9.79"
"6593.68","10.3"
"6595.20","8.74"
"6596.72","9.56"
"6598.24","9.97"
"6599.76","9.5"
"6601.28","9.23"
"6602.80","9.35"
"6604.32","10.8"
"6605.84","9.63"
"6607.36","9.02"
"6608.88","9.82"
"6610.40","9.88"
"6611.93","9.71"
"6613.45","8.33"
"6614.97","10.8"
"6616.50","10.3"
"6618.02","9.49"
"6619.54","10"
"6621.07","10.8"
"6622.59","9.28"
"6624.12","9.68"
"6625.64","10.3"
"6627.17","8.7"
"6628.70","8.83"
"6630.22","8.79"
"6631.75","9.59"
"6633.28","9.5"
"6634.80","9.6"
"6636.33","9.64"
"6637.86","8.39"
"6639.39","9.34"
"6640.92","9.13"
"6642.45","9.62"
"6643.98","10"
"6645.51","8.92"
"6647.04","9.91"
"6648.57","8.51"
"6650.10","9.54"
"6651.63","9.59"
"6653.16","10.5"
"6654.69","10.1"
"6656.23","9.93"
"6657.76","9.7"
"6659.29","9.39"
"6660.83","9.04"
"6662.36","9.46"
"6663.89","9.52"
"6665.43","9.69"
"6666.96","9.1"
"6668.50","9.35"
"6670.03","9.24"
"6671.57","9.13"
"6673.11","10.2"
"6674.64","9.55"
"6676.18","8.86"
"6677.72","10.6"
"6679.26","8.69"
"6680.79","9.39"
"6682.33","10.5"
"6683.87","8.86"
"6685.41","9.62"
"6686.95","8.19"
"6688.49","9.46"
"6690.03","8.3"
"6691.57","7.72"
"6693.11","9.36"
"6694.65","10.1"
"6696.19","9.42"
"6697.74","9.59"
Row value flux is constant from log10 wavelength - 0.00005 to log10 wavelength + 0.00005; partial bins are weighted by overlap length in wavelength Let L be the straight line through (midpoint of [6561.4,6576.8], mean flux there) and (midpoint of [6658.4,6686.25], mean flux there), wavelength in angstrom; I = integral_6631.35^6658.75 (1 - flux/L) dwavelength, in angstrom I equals 7.5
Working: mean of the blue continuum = 23.8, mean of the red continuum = 9.45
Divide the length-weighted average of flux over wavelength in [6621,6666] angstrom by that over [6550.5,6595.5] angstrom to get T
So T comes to 0.4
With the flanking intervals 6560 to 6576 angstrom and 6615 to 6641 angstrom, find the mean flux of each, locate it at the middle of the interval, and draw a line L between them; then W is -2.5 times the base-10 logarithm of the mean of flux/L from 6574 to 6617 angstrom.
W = 0.30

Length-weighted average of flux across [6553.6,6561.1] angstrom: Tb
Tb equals 23.5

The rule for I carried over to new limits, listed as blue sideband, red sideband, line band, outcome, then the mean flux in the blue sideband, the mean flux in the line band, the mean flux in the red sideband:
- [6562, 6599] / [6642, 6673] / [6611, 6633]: 7.13 angstrom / 19.8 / 9.61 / 9.53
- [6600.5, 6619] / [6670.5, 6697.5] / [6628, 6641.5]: 0.51 angstrom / 9.7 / 9.21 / 9.29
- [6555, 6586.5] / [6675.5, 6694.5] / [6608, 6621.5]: 6.28 angstrom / 24.3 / 9.87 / 9.16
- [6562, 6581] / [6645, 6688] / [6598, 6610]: 5.55 angstrom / 22.4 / 9.66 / 9.47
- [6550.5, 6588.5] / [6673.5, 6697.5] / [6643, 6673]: 7.04 angstrom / 23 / 9.52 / 9.26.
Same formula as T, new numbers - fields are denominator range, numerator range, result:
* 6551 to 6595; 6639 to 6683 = 0.45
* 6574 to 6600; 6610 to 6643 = 0.57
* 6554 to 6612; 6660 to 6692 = 0.51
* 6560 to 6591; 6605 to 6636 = 0.41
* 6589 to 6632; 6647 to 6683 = 0.97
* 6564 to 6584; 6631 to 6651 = 0.44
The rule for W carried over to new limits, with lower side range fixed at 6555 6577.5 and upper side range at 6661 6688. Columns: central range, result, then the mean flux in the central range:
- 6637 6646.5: 0.439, 9.25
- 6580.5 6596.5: 0.163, 18.4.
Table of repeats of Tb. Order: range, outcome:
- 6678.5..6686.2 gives 9.41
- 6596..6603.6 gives 9.53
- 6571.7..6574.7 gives 11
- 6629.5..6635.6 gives 9.37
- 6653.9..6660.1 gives 9.77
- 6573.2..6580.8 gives 16.1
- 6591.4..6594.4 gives 10.1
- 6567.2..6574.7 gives 14.8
